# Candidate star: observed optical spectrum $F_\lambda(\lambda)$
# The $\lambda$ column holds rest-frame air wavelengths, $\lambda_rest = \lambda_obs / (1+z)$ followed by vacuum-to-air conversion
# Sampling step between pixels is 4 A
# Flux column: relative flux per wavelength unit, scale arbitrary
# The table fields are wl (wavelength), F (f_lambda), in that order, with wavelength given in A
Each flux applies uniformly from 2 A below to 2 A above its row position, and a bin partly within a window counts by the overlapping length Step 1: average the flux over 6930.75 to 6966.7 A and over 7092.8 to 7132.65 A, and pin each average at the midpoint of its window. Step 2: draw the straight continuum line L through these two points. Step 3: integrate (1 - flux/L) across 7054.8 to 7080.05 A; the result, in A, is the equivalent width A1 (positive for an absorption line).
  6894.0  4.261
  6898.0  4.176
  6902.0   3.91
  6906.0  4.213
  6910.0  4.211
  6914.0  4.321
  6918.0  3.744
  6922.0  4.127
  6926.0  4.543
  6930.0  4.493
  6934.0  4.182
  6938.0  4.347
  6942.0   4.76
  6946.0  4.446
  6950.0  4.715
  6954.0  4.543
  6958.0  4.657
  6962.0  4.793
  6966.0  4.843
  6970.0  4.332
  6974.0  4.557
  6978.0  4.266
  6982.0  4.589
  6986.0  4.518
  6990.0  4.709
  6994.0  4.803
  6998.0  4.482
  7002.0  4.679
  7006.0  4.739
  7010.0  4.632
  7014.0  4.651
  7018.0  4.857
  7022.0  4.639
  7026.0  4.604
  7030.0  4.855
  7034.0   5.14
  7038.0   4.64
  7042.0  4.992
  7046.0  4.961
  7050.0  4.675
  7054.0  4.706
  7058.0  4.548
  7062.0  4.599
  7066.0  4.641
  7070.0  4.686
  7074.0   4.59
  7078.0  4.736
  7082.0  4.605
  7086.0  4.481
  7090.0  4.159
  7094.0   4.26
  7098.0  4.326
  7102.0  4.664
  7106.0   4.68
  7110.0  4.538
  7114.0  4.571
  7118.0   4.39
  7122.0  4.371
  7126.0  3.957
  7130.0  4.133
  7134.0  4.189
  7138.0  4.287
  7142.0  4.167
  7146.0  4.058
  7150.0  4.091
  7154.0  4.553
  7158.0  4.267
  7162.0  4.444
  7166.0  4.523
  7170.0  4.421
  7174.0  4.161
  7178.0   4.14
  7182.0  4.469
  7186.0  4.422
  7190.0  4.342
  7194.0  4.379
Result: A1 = -1.1 A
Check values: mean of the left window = 4.57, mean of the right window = 4.39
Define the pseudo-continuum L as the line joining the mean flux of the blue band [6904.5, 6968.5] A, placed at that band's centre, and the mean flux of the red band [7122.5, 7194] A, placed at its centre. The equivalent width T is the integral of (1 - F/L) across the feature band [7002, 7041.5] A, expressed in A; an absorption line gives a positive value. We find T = -3.5 A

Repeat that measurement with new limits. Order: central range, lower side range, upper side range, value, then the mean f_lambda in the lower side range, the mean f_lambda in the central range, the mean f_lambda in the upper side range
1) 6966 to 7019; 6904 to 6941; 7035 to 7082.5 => -1.4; 4.26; 4.61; 4.71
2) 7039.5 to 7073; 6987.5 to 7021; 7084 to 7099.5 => -1.9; 4.69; 4.72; 4.31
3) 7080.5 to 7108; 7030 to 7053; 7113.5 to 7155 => 0.3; 4.87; 4.45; 4.23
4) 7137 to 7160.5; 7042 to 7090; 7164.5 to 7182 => 0.8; 4.65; 4.24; 4.32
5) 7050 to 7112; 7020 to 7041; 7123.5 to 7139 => -1.3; 4.79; 4.55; 4.14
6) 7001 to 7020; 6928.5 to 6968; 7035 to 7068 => -0.2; 4.58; 4.71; 4.73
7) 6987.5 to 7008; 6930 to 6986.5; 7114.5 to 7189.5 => -0.9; 4.54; 4.68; 4.29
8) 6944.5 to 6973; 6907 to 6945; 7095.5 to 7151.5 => -2.1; 4.3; 4.62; 4.32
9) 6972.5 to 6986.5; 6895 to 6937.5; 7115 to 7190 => -0.8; 4.2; 4.48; 4.29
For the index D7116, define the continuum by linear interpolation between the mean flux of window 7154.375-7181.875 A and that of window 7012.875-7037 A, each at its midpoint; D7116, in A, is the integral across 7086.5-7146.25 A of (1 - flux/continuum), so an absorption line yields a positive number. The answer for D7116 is 2.4 A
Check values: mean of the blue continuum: 4.79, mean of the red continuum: 4.35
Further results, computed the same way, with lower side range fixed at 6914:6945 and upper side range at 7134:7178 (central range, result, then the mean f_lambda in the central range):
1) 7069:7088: -1.41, 4.62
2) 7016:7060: -4.92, 4.78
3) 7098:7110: -0.84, 4.59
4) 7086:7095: 0.06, 4.26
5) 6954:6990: -2.20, 4.58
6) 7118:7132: 0.33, 4.19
